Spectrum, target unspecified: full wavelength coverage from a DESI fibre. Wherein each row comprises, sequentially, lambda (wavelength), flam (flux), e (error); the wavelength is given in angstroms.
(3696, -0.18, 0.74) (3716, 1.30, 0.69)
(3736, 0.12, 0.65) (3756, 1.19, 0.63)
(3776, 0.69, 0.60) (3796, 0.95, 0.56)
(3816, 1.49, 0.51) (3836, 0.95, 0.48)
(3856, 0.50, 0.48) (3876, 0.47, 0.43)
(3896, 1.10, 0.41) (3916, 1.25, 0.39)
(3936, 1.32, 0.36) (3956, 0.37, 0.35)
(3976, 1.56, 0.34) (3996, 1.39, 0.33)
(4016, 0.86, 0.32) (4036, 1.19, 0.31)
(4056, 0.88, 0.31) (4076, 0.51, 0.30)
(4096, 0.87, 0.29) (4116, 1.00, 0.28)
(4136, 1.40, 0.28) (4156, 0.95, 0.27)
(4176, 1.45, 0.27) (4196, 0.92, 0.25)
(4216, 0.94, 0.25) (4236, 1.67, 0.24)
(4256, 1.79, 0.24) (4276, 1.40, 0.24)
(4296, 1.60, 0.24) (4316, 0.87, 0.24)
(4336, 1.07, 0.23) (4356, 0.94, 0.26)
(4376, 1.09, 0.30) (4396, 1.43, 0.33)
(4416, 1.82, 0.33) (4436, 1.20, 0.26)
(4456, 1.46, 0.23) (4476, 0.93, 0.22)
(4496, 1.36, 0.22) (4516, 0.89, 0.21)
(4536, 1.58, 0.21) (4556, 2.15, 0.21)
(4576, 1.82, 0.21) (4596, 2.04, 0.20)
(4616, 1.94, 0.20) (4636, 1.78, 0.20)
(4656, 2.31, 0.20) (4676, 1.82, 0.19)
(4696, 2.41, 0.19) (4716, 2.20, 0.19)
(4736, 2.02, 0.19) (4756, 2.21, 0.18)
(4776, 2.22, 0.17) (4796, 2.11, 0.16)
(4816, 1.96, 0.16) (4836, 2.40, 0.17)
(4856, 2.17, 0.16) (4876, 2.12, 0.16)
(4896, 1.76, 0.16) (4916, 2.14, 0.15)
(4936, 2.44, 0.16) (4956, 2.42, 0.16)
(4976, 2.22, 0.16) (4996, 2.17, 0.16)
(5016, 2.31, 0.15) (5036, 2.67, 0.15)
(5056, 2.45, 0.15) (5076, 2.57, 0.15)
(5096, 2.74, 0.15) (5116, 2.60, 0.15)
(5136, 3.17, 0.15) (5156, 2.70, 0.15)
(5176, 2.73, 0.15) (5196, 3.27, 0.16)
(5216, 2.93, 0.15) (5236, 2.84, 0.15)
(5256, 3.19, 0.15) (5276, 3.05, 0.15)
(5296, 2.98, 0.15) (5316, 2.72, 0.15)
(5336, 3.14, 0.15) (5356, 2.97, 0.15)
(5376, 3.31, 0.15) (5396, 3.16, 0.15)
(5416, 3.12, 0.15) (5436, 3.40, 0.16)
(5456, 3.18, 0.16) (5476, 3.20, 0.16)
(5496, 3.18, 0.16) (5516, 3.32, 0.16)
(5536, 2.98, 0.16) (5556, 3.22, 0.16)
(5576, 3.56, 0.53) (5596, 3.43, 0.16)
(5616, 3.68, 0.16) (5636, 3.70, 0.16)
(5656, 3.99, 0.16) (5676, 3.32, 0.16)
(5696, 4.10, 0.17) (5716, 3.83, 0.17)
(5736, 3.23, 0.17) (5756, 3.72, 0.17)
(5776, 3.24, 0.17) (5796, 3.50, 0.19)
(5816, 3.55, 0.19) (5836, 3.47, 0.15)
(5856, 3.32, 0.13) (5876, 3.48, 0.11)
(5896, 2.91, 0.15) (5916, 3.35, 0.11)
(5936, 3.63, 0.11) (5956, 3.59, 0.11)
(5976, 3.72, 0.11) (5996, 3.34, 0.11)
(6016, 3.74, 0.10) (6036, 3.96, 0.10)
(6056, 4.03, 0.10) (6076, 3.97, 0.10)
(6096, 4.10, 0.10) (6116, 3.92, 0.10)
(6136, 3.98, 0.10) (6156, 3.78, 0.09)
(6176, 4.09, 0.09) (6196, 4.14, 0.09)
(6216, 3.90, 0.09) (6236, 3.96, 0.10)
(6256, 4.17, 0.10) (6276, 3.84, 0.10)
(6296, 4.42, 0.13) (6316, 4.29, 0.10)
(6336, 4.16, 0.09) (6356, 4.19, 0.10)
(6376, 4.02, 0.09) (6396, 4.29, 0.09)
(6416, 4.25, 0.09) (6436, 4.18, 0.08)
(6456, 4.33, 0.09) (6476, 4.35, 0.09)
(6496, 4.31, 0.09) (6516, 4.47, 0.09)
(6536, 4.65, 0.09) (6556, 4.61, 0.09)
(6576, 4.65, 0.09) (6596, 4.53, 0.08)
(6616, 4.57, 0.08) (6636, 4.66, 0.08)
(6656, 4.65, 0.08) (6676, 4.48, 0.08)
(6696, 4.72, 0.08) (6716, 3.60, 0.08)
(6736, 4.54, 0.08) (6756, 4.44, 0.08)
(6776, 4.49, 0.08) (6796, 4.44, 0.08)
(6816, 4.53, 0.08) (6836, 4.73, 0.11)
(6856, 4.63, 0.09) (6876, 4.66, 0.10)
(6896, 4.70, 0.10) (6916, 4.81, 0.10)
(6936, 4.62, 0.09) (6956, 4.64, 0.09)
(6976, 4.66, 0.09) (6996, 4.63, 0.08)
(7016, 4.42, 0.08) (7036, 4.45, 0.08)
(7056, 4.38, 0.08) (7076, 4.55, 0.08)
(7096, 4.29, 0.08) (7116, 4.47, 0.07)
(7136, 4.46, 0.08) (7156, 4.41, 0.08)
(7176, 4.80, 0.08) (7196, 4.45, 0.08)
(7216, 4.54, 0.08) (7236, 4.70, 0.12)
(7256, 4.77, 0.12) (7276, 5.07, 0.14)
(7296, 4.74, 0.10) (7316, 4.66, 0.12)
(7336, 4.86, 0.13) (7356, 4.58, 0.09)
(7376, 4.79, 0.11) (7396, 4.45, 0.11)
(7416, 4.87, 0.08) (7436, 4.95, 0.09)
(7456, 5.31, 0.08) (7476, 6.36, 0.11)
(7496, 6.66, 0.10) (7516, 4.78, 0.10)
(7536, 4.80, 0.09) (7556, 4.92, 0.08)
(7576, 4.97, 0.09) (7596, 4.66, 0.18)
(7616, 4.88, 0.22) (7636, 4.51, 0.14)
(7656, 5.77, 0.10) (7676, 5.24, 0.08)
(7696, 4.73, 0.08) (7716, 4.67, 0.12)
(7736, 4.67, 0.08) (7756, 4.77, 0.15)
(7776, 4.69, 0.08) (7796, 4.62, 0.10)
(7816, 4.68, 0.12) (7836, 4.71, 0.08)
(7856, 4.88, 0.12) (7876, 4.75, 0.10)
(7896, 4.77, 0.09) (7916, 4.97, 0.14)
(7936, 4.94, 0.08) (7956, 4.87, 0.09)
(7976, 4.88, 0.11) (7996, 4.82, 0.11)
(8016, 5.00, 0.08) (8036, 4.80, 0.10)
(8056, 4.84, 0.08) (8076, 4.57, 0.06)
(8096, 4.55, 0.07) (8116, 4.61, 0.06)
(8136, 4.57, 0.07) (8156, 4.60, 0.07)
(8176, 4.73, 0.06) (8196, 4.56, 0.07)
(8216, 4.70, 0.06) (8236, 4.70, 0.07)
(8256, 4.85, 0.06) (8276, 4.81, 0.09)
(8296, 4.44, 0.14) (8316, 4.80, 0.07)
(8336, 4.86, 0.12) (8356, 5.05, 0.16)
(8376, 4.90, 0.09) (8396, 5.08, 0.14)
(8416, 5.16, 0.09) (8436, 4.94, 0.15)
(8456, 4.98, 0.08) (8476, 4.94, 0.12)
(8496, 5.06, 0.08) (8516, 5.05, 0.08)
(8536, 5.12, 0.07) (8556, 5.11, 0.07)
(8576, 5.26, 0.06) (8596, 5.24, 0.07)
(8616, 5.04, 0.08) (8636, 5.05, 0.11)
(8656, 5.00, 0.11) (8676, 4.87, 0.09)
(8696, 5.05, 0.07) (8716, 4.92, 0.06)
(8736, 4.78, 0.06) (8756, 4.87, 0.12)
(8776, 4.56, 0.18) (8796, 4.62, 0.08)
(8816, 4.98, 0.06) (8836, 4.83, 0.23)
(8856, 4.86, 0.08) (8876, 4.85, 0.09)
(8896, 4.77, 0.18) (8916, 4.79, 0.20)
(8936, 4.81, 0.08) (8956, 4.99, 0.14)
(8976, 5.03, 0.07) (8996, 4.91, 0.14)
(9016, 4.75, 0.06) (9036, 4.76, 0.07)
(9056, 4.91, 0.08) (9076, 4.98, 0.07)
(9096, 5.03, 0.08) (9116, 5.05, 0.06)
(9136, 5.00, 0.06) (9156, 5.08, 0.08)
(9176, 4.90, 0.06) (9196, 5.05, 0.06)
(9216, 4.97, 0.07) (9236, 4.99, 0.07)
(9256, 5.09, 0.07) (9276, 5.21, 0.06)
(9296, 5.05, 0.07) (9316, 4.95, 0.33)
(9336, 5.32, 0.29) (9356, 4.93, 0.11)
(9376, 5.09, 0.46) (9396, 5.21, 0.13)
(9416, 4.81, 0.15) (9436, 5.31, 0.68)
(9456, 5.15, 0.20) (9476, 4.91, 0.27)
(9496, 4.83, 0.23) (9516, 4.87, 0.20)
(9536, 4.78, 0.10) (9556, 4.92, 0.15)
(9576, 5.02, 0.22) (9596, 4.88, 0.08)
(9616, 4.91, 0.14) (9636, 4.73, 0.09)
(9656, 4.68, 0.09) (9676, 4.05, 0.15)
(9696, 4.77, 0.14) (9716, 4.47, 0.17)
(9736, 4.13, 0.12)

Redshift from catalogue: 0.139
